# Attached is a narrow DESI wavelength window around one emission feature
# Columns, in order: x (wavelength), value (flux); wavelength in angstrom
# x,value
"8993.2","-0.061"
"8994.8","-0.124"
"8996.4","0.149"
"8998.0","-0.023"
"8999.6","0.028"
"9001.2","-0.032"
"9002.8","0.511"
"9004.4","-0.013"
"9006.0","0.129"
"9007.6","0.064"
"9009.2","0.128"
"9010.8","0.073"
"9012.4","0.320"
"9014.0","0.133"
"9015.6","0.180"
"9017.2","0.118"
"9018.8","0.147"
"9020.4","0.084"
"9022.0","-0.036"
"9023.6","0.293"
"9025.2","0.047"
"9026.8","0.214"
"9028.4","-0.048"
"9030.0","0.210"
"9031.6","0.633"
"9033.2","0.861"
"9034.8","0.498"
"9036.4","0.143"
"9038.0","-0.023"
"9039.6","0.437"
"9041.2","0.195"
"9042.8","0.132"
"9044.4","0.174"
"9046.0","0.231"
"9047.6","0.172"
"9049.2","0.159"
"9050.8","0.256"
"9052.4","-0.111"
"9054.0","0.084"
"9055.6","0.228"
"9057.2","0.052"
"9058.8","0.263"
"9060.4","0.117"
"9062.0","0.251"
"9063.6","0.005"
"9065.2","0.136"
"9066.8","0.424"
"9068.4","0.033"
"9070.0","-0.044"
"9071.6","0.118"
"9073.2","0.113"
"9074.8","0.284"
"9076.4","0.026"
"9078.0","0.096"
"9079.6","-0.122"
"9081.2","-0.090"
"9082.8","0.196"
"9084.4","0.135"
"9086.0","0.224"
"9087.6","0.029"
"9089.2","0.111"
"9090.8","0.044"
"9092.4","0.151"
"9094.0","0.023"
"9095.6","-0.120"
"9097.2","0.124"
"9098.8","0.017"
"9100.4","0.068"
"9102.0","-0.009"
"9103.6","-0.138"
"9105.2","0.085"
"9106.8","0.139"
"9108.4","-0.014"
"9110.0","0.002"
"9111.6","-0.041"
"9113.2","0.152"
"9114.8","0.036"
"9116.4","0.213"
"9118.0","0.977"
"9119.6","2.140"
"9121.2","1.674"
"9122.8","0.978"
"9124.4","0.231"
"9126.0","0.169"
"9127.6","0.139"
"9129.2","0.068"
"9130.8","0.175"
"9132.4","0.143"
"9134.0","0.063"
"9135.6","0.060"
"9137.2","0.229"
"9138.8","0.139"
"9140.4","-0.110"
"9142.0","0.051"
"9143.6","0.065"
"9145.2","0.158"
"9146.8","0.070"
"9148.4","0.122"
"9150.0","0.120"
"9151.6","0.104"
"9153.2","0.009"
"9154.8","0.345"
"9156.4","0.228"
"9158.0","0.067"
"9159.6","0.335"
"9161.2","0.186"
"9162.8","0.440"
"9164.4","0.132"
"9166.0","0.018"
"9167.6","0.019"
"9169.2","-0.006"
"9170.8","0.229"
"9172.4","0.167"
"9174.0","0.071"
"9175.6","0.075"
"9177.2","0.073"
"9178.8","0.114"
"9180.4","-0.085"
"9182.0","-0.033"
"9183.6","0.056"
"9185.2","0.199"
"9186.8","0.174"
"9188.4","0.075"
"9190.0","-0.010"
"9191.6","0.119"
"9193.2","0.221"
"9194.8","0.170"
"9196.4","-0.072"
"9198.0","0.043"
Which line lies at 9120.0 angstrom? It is [O III] 5007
